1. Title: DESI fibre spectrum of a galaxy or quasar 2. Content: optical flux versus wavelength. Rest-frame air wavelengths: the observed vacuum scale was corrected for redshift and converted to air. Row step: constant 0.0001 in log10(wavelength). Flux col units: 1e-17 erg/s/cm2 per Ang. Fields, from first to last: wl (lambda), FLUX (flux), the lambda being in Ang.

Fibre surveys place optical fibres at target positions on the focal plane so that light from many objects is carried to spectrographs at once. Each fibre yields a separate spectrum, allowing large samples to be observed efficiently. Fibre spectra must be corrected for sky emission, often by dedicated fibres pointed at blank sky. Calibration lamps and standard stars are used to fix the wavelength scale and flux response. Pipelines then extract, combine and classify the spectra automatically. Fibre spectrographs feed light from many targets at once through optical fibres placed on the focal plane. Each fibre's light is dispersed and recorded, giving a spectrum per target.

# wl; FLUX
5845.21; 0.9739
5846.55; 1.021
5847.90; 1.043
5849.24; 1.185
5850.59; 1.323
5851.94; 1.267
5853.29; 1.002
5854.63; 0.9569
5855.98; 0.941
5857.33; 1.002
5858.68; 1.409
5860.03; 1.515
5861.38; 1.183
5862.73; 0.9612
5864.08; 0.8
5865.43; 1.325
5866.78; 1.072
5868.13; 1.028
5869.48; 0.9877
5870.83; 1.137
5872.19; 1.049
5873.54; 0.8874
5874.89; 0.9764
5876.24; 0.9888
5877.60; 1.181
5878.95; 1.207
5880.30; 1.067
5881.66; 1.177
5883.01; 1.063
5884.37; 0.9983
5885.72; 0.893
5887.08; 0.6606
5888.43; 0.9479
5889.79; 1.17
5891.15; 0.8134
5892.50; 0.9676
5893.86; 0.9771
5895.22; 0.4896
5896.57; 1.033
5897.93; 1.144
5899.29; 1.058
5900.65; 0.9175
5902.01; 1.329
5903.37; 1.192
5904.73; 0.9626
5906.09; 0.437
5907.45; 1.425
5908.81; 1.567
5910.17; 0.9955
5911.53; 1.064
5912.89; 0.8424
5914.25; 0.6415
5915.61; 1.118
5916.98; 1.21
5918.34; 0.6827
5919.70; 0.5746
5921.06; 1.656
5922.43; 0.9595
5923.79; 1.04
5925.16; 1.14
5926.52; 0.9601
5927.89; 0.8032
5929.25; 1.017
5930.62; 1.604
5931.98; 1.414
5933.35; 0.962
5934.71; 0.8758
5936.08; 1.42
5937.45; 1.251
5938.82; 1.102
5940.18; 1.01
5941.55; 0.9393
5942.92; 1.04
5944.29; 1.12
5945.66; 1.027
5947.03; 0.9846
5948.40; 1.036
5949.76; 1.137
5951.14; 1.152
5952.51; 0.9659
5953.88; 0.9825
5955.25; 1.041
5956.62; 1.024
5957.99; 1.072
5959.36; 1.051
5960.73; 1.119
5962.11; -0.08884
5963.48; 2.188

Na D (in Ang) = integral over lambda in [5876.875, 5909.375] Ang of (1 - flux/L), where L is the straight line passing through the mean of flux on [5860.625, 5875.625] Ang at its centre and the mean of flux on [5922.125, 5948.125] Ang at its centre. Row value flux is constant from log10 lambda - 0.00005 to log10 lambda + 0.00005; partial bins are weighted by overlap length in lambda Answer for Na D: 1.0 Ang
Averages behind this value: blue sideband 1.04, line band 1.03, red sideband 1.09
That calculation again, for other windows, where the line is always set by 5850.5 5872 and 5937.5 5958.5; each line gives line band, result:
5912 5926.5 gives 1.12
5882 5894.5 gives 1.63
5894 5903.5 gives 0.64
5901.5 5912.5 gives -0.33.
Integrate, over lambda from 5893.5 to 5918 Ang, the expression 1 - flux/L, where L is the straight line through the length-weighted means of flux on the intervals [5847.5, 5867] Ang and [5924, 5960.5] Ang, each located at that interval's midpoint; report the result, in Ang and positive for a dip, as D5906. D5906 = 1.9 Ang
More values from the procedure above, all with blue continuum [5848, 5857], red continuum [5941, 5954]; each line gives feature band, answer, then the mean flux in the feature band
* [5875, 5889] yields 0.88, 1.02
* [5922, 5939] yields -1.12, 1.12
